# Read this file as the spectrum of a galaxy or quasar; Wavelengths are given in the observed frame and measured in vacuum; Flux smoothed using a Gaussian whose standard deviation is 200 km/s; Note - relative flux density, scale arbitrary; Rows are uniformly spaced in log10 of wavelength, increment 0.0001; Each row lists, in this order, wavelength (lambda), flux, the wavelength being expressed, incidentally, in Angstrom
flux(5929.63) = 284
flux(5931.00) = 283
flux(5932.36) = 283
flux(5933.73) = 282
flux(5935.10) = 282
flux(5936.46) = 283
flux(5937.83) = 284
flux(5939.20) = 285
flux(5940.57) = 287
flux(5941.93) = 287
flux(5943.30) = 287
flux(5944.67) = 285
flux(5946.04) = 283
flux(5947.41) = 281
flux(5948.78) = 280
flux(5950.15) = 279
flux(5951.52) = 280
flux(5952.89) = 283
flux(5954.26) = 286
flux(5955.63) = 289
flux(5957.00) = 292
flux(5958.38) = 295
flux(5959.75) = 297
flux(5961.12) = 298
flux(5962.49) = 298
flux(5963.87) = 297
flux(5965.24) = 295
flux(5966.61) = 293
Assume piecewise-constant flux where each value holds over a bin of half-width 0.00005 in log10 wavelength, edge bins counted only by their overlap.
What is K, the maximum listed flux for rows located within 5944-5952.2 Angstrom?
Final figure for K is 285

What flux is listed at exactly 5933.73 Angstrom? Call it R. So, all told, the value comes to 282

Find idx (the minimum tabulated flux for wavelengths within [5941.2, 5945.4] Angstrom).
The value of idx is 285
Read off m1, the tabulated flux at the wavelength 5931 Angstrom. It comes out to 283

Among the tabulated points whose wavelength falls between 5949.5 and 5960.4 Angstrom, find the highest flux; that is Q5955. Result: 297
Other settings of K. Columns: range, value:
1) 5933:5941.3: 287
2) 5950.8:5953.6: 283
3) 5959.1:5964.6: 298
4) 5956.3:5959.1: 295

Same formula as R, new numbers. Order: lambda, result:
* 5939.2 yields 285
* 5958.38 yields 295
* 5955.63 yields 289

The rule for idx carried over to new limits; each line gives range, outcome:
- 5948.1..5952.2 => 279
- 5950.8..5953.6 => 280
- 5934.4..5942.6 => 282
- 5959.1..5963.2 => 297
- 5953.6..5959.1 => 286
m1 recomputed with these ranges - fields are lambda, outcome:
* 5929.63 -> 284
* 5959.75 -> 297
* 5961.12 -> 298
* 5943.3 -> 287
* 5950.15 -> 279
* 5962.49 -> 298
